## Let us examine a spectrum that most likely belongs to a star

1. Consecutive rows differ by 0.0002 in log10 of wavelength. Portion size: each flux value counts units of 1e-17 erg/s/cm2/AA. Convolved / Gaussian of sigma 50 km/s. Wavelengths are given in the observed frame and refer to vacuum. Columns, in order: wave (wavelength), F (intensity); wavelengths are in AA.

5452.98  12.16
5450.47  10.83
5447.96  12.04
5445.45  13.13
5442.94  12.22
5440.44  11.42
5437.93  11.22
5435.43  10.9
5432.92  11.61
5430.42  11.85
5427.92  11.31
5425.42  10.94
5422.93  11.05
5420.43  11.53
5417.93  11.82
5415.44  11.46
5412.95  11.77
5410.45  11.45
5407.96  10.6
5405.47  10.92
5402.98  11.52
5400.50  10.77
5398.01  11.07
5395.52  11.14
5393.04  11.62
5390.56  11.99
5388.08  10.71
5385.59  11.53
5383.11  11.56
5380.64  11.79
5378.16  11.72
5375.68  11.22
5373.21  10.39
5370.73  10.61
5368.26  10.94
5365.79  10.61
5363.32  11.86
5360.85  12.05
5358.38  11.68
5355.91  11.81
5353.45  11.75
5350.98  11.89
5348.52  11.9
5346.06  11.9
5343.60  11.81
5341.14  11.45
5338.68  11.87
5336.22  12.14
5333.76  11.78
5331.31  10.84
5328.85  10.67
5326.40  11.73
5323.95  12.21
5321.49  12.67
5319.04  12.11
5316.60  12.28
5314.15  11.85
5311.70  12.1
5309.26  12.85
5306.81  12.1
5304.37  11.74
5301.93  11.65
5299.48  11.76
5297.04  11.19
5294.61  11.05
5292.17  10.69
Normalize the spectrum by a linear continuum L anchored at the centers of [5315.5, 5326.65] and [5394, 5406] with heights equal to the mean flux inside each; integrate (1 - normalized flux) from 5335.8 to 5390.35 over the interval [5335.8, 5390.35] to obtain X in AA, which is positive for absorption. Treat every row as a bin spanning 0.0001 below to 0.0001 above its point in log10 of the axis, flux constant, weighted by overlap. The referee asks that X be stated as 0.6 AA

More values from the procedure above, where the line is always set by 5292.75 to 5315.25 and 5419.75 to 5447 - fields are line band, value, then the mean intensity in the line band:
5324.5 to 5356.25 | 0.1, 11.7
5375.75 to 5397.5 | 0.3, 11.5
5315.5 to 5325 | -0.5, 12.3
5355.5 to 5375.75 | 0.8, 11.2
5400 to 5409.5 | 0.5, 11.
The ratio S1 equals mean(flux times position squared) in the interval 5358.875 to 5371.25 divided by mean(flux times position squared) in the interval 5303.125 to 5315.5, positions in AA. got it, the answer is 0.9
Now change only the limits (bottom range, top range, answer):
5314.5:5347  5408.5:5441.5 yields 1.00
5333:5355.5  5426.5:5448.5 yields 1.03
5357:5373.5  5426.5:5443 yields 1.05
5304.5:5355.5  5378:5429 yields 0.98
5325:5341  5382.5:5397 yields 1.01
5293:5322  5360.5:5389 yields 0.97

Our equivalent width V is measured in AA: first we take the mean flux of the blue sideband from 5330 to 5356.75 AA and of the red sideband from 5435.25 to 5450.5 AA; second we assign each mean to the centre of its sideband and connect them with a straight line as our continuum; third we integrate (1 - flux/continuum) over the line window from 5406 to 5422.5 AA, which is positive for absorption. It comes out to 0.5 AA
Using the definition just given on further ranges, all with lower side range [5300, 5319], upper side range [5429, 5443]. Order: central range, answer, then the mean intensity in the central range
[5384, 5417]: 1.0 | 11.3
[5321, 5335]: 0.5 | 11.6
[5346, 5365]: 0.1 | 11.8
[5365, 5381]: 1.0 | 11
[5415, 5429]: 0.2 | 11.3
